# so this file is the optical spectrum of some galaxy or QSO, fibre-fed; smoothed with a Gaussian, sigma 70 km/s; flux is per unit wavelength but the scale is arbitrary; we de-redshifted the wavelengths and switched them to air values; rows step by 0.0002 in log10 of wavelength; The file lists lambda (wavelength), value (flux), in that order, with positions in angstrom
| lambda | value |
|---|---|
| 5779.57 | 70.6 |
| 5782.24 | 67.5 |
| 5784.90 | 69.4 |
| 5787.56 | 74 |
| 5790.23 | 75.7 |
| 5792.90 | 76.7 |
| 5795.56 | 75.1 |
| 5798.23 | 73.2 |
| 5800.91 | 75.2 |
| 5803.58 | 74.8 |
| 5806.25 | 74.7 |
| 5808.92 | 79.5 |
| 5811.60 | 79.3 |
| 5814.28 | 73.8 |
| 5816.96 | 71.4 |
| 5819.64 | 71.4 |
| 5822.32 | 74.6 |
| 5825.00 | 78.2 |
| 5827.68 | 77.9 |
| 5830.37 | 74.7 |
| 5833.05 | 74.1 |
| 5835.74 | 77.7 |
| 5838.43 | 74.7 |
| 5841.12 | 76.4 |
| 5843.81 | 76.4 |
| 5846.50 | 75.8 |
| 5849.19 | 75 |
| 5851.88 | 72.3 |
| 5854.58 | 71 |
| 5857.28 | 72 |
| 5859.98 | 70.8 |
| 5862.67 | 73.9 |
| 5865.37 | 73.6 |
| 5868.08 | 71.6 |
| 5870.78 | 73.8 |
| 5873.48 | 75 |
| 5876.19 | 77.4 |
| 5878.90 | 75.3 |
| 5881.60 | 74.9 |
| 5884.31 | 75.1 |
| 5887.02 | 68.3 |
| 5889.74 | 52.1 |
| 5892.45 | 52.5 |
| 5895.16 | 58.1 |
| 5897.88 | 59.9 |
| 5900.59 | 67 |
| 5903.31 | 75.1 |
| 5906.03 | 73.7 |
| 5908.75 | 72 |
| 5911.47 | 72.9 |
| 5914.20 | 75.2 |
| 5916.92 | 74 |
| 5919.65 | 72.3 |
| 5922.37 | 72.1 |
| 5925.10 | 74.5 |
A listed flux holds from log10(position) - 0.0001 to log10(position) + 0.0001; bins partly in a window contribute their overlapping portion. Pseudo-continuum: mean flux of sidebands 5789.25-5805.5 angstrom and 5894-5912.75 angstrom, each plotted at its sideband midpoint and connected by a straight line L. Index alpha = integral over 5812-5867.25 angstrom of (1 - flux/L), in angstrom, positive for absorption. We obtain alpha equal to -1.4 angstrom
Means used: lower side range 75.1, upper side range 68.5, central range 74.3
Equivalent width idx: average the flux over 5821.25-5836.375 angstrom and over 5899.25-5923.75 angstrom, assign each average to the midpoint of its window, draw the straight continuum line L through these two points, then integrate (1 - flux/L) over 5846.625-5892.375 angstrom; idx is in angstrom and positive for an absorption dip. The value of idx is 1.8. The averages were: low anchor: 76.2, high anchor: 72.7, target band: 71.6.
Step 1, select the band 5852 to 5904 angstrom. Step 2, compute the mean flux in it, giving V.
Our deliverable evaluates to 69.3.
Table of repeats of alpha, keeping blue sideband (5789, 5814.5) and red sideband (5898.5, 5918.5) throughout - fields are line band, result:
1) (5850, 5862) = 0.37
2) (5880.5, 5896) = 2.03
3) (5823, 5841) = -0.31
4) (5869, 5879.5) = -0.25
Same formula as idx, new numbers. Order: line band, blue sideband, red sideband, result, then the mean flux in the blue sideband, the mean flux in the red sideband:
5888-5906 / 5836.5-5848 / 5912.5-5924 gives 2.96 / 75.9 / 73.4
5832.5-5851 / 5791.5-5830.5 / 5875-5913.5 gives -0.76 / 75.4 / 68.2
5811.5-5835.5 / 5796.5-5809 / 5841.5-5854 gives 0.00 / 75.1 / 74.8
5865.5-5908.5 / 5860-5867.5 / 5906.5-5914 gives 2.43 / 73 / 73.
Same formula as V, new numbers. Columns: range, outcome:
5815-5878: 74.3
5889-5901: 57.5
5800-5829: 75.5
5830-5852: 75.5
